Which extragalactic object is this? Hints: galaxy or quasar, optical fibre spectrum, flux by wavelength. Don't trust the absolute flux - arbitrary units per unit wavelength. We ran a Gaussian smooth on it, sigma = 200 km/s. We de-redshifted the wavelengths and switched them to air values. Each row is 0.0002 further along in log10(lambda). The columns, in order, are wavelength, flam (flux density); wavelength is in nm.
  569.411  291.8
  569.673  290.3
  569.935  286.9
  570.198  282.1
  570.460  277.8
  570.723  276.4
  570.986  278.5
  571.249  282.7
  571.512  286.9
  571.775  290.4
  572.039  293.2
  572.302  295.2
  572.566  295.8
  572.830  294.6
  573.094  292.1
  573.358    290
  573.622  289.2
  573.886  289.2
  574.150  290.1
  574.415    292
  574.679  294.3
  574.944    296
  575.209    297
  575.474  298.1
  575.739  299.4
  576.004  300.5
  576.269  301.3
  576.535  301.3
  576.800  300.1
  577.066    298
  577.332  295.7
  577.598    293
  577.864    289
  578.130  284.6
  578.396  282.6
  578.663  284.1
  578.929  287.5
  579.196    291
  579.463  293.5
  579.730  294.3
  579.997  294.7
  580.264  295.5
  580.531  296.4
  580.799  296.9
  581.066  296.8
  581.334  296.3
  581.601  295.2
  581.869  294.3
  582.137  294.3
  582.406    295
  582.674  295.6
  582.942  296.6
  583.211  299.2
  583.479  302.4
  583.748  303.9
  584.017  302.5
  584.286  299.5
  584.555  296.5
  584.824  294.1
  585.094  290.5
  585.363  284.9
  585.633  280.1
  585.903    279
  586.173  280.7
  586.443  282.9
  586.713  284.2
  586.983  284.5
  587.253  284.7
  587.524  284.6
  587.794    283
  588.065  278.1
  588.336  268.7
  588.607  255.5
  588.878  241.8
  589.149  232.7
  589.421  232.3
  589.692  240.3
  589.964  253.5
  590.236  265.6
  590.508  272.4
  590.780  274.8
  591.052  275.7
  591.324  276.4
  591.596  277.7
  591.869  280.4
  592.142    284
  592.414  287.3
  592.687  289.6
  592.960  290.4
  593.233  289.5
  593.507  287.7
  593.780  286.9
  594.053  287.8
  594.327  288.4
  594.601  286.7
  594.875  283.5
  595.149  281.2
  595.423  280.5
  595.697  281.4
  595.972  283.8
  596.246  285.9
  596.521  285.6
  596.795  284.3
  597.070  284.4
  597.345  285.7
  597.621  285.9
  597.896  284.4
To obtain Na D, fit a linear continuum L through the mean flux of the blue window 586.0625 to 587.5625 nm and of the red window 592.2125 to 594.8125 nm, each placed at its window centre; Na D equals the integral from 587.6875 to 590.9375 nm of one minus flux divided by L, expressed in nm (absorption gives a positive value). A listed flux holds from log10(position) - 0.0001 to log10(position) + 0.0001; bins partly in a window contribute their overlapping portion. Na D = 0.31 nm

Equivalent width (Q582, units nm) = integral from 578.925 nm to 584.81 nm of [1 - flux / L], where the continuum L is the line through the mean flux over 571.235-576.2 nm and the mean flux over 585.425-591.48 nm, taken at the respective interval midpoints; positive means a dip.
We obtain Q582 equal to -0.350 nm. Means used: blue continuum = 293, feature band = 296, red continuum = 269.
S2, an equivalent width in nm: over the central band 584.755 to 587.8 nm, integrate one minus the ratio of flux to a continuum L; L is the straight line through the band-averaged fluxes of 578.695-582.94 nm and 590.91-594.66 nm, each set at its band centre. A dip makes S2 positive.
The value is 0.06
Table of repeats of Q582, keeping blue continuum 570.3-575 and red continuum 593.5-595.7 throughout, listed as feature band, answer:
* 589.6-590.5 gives 0.09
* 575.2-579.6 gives -0.09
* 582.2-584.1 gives -0.08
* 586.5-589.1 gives 0.12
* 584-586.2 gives -0.02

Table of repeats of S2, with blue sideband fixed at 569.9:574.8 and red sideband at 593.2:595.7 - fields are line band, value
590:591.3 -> 0.07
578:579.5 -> 0.00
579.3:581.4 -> -0.06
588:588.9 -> 0.08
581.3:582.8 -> -0.04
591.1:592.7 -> 0.02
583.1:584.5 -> -0.07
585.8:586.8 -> 0.02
